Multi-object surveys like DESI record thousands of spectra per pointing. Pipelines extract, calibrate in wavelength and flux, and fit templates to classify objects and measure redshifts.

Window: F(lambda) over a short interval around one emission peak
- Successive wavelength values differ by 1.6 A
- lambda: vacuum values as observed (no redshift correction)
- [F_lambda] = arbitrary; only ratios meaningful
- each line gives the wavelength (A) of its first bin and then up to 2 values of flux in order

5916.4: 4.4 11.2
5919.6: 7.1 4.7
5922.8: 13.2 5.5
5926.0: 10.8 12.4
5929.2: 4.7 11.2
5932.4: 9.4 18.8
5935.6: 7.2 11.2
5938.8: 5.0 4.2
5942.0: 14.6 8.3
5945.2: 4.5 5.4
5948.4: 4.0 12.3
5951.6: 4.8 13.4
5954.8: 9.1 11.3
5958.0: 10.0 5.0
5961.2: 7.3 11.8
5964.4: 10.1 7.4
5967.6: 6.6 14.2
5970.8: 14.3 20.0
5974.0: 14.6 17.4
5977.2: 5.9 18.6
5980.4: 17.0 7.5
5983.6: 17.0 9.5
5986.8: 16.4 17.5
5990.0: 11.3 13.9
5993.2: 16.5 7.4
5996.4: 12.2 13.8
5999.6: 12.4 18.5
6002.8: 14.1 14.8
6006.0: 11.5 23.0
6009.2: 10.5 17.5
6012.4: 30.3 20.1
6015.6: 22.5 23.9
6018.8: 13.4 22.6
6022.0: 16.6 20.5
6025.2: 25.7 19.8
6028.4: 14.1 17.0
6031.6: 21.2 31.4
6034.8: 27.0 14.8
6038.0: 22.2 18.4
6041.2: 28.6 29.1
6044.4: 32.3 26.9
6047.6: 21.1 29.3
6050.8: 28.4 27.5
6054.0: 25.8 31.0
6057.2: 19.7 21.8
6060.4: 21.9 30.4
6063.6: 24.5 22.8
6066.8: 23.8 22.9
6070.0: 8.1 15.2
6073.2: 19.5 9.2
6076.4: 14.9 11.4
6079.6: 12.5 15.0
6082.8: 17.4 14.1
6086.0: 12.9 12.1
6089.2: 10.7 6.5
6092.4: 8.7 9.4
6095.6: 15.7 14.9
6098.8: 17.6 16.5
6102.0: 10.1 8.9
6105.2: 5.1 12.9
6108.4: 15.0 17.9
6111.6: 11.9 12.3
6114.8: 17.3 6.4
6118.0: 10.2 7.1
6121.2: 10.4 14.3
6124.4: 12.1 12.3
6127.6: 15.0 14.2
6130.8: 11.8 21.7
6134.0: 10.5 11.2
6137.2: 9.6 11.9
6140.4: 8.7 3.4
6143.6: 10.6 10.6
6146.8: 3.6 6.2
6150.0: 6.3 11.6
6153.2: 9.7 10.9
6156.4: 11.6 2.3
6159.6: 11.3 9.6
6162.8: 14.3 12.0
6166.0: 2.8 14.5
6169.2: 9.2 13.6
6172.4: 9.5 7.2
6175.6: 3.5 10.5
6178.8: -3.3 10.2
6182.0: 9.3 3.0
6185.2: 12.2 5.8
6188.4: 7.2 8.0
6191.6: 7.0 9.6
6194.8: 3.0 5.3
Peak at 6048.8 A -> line C IV 1549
